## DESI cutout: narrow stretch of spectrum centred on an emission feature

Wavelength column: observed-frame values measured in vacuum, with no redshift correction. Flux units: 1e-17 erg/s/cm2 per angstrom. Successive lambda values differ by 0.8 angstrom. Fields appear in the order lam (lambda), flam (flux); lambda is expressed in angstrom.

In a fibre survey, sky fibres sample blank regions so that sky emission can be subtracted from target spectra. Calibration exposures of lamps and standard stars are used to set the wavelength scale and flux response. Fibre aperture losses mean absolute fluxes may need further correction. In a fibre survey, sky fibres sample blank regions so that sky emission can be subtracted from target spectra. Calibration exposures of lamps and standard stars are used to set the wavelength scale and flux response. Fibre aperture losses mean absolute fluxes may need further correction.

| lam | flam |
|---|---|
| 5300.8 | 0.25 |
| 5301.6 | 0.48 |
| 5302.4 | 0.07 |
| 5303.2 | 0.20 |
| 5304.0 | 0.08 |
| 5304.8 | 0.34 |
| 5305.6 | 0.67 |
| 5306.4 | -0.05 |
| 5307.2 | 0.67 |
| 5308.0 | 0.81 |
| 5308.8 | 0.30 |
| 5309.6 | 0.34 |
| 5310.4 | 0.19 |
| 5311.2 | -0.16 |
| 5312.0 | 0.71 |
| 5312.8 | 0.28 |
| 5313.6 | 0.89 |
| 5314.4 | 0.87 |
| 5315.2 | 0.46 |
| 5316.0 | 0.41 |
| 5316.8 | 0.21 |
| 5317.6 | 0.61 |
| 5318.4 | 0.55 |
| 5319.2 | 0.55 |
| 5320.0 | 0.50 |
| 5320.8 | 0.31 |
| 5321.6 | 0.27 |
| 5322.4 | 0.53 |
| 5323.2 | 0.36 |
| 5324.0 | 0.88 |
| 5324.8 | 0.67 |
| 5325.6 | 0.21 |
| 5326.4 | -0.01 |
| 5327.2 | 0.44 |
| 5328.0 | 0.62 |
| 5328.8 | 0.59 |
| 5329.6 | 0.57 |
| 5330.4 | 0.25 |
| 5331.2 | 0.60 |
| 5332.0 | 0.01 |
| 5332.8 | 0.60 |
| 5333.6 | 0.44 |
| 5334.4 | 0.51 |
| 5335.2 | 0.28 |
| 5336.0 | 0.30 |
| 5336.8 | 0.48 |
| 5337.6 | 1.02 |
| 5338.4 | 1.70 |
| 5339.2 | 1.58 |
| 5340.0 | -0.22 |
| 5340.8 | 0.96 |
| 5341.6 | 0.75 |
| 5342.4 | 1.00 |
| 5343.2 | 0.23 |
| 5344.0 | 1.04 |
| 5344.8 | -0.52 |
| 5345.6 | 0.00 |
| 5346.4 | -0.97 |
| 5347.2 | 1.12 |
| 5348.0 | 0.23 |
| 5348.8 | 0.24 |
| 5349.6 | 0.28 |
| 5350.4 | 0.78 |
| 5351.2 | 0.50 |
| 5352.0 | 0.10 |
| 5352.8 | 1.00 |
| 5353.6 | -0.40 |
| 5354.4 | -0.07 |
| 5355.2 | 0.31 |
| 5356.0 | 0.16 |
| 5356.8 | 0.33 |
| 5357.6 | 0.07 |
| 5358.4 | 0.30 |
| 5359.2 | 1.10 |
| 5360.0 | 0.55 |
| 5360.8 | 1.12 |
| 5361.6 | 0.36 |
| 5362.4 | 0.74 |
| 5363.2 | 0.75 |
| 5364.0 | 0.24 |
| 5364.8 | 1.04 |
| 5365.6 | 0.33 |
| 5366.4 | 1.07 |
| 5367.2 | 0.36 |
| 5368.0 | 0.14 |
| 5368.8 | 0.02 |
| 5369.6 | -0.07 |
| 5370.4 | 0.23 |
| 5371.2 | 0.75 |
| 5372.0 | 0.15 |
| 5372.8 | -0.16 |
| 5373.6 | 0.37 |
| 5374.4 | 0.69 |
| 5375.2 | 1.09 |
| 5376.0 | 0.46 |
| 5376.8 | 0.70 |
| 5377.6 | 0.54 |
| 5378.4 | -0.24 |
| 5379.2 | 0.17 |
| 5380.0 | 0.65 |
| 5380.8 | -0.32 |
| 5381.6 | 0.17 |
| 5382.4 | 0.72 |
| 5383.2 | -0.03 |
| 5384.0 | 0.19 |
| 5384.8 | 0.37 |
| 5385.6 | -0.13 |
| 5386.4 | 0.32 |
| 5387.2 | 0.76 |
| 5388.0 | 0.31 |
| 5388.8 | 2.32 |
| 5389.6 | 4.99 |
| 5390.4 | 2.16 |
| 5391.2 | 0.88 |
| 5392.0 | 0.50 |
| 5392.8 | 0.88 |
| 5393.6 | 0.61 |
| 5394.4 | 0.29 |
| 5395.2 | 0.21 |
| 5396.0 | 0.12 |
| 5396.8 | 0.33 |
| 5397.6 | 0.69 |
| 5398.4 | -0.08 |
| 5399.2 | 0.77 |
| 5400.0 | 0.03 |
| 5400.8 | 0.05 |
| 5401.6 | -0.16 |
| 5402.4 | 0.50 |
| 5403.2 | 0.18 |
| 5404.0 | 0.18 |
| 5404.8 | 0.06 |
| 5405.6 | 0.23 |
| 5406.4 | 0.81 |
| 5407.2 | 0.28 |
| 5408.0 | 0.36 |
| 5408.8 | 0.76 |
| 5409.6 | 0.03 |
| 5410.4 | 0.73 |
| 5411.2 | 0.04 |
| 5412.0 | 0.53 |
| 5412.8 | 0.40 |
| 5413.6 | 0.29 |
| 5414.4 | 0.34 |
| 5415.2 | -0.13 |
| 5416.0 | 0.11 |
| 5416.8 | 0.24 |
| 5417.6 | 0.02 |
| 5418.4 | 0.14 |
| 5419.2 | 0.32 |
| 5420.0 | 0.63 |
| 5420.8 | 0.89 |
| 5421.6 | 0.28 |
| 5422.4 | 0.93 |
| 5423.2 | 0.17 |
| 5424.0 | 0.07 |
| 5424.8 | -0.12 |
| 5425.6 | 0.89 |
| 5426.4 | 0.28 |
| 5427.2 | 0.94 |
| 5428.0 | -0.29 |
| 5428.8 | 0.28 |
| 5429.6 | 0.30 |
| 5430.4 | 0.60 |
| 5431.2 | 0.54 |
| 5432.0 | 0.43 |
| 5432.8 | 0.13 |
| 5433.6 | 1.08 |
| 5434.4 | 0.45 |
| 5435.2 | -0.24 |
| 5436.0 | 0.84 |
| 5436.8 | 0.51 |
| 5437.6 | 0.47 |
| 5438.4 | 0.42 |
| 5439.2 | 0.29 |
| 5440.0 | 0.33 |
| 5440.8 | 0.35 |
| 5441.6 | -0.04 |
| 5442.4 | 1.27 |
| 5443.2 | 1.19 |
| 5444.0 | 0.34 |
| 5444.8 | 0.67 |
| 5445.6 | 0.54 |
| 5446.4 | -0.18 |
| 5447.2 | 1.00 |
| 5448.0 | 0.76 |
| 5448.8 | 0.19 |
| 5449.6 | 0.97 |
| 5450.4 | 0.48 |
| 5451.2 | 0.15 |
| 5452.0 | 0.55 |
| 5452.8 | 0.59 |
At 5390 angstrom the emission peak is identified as [O III]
